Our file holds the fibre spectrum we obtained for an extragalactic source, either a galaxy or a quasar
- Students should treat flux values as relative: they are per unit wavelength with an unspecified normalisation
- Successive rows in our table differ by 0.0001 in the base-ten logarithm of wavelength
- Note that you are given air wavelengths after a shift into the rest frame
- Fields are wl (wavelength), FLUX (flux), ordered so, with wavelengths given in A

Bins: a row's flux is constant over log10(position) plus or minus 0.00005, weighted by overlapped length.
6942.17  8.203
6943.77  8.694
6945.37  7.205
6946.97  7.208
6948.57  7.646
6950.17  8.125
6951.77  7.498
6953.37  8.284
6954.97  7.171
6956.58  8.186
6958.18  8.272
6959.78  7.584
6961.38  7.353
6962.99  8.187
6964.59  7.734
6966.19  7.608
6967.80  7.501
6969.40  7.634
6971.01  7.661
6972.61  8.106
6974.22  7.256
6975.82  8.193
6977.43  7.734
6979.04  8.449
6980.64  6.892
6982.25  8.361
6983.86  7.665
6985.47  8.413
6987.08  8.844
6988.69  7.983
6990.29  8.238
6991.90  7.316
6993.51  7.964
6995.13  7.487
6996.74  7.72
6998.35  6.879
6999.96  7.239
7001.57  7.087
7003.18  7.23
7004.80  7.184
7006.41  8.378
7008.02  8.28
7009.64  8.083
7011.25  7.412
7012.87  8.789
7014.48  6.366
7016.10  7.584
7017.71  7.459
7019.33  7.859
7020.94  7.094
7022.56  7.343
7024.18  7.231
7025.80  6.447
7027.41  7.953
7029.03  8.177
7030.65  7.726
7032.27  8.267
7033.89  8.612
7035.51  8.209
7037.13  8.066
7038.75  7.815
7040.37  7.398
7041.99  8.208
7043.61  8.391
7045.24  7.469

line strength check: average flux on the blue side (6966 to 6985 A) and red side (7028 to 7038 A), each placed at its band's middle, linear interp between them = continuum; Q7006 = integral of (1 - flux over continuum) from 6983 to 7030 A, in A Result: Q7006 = 1.97 A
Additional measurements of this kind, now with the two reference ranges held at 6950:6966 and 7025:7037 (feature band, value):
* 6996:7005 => 0.8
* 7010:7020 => 0.4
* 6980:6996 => -0.1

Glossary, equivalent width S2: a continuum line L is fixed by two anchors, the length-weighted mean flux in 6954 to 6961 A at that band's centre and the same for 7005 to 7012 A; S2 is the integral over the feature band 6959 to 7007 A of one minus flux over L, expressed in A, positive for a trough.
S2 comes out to 0.9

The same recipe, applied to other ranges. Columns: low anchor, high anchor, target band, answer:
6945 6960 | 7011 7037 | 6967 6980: -0.1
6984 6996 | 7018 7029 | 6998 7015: 0.3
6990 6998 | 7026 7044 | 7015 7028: 0.9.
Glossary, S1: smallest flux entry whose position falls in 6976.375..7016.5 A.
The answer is 6.366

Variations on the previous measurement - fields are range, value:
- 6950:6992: 6.892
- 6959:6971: 7.353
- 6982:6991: 7.665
